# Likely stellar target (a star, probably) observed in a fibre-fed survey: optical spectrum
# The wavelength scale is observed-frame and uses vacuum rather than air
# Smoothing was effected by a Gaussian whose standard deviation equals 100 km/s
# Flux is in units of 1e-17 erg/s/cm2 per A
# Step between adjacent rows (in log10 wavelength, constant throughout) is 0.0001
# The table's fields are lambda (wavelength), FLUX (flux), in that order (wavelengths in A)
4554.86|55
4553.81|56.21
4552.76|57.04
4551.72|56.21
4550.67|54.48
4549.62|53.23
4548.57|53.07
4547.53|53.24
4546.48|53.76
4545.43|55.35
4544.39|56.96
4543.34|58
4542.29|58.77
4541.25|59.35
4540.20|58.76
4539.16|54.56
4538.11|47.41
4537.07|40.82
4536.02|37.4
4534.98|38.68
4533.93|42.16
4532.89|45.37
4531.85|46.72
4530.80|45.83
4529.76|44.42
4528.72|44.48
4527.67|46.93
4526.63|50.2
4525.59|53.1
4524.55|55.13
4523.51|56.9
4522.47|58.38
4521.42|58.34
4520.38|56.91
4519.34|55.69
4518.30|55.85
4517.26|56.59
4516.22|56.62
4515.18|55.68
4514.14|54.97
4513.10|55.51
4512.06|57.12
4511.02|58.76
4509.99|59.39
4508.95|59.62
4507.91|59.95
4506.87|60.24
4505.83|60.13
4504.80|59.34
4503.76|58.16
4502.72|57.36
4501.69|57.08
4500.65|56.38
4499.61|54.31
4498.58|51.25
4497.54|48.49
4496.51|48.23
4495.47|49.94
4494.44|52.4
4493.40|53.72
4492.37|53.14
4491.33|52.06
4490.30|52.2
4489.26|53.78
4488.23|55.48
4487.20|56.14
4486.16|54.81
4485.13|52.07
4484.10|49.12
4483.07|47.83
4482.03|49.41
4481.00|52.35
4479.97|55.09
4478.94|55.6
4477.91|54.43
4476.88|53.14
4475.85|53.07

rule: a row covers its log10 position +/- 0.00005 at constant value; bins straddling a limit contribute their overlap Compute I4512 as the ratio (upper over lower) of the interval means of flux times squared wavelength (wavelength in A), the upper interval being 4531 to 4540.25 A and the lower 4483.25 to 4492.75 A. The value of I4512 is 0.87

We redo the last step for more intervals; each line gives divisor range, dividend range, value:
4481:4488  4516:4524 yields 1.12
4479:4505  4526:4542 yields 0.90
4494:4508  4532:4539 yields 0.79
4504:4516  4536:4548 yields 0.93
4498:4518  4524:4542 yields 0.85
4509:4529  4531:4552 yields 0.93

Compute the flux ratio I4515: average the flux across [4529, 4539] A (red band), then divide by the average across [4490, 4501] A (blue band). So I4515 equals 0.8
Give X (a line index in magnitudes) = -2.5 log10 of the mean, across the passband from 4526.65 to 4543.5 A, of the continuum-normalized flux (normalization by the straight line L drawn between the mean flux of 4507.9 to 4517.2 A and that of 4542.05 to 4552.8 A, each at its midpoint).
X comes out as 0.17 mag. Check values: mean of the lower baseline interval 57.3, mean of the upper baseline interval 55.3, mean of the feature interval 48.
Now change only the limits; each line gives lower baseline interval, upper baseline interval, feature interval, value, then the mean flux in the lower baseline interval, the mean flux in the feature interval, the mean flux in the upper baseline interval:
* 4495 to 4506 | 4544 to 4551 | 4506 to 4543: 0.03 mag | 54.5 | 52.8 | 54.3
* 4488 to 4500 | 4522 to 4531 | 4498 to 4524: -0.12 mag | 52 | 57.2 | 50.8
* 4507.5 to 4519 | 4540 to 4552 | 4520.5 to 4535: 0.14 mag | 57.2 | 49.6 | 55.8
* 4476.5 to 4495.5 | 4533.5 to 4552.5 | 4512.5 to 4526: -0.08 mag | 52.9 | 56.1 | 51.9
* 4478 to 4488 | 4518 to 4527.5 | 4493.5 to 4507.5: -0.02 mag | 52.7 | 54.9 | 55.3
